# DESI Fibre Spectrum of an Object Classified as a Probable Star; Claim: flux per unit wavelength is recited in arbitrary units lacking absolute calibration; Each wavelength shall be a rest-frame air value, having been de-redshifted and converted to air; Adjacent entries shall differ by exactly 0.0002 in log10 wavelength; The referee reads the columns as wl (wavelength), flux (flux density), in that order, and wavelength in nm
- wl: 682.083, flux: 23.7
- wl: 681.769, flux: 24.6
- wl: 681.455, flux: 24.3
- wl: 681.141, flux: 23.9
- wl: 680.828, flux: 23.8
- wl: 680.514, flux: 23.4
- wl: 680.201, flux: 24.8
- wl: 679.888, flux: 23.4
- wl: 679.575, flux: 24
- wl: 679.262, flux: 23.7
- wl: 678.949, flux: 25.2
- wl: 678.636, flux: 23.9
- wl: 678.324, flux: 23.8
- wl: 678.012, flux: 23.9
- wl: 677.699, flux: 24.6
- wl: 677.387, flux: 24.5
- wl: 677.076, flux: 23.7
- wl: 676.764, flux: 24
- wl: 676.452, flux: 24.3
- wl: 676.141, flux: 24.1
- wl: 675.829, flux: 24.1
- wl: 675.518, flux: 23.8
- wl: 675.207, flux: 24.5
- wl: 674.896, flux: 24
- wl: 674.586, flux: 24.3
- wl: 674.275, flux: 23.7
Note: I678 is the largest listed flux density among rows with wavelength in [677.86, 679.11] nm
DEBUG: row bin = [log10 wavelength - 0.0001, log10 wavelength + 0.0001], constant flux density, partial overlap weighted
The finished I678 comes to 25.2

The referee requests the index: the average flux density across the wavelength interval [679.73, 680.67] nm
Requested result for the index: 23.9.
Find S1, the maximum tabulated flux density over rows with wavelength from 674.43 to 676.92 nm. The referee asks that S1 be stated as 24.5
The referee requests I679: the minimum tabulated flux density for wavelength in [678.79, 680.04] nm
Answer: 23.4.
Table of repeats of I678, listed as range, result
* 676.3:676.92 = 24.3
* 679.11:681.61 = 24.8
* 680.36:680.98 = 23.8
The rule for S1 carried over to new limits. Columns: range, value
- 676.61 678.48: 24.6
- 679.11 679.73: 24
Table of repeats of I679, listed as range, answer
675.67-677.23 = 23.7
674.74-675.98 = 23.8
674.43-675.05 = 24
